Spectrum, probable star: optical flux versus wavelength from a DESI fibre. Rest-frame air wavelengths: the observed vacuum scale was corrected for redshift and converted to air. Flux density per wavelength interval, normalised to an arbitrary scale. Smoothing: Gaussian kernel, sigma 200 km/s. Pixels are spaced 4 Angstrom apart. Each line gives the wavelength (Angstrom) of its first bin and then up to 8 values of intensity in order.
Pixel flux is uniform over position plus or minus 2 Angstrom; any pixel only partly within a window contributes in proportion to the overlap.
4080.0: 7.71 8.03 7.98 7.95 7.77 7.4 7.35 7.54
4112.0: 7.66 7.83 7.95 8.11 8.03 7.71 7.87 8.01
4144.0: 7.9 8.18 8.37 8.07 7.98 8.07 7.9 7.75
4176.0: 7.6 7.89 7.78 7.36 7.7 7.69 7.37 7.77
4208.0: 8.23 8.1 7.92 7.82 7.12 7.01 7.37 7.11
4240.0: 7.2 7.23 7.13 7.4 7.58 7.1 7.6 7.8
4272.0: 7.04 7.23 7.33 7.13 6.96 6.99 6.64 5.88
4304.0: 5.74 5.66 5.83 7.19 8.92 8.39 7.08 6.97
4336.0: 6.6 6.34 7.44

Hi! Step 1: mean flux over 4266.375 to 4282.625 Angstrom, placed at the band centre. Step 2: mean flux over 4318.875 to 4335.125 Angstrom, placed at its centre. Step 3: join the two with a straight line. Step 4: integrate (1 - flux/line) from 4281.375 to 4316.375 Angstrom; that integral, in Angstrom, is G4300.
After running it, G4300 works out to 5.0 Angstrom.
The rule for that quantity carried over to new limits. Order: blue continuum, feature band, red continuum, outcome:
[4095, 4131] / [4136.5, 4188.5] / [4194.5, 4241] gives -1.84 Angstrom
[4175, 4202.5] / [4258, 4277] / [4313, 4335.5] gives 0.56 Angstrom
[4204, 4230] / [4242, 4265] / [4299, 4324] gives -0.03 Angstrom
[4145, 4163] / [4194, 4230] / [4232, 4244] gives -0.86 Angstrom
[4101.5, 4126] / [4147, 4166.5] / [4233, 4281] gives -1.33 Angstrom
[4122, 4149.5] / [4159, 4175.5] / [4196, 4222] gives 0.06 Angstrom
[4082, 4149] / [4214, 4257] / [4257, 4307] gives -0.95 Angstrom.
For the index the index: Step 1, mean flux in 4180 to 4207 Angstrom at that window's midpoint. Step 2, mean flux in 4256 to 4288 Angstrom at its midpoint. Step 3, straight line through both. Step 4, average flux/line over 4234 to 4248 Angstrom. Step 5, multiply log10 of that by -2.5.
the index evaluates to 0.041 mag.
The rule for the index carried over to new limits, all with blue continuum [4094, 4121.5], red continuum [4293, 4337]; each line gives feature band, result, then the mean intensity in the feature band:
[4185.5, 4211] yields -0.06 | 7.7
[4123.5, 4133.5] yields -0.05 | 7.94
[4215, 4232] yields -0.04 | 7.43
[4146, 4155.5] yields -0.11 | 8.24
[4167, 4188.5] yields -0.05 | 7.73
